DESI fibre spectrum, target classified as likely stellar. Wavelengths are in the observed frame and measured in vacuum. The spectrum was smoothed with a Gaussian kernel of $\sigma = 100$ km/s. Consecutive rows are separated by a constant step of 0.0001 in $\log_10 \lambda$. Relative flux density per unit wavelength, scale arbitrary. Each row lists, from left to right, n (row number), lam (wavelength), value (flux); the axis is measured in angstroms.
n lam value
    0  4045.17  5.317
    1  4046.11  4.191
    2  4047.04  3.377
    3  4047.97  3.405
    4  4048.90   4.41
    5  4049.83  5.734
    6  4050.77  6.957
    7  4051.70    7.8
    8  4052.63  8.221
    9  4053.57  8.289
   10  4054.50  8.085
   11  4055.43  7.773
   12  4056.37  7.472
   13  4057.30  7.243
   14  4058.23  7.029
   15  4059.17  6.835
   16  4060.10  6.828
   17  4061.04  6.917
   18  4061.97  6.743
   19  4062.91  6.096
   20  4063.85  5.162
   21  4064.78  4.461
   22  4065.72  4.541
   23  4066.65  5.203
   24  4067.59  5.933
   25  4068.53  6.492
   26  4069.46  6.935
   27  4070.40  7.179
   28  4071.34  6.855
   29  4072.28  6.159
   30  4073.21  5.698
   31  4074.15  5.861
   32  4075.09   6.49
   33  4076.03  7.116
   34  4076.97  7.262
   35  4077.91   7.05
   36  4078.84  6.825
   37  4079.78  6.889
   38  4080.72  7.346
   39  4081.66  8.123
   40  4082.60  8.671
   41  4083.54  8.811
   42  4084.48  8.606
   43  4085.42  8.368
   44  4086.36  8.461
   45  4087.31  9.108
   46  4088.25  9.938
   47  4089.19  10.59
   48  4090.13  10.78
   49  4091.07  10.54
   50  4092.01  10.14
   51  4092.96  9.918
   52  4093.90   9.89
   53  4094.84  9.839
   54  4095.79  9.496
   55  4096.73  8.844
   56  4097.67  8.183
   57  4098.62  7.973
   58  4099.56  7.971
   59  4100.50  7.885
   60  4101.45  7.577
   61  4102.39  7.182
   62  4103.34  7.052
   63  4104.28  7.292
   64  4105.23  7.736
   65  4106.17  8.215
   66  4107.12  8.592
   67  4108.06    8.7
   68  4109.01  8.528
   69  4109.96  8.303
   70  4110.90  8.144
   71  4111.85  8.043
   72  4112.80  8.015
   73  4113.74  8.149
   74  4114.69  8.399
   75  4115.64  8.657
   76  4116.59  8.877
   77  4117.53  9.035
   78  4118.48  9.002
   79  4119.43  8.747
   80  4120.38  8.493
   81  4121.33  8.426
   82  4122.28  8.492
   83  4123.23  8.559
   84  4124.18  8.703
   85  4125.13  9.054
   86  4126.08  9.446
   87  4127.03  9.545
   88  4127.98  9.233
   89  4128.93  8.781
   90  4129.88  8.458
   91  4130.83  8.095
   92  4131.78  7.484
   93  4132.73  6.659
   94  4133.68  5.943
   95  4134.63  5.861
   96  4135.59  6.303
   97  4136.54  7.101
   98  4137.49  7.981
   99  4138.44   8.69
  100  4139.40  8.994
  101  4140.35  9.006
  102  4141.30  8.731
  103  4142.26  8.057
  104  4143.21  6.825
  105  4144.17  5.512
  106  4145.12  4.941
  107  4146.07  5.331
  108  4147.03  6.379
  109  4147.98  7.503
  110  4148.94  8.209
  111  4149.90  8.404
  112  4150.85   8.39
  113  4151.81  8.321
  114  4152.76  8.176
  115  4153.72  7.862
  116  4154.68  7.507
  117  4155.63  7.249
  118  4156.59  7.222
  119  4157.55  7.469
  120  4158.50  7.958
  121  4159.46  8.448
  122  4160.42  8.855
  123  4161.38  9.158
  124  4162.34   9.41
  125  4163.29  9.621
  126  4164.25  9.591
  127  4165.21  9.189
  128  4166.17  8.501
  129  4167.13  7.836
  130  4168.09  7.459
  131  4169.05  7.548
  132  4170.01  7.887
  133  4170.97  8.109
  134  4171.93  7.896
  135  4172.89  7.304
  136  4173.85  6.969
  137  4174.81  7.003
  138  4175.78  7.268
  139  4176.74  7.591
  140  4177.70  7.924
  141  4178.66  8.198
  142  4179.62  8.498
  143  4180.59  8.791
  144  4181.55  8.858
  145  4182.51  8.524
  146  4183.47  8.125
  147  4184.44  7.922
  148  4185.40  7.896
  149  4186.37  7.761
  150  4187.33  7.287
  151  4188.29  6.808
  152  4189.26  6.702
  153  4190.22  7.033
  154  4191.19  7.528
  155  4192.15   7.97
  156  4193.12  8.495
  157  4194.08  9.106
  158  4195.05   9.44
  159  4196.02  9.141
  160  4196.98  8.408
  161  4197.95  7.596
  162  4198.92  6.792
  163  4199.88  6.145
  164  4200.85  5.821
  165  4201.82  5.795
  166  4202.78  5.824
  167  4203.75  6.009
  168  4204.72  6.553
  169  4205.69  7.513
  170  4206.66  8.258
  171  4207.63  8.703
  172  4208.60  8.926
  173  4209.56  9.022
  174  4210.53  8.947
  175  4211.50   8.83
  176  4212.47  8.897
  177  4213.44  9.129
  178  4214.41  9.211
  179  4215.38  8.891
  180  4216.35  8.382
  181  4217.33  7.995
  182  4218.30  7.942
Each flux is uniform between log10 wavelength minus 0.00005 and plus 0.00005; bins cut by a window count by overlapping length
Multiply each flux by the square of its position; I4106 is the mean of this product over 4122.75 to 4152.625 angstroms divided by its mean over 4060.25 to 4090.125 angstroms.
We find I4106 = 1.1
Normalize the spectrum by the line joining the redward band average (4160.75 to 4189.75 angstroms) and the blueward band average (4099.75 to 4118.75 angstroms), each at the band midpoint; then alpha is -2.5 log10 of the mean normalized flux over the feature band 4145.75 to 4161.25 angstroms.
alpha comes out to 0.05 mag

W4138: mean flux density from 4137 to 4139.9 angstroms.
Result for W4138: 8.56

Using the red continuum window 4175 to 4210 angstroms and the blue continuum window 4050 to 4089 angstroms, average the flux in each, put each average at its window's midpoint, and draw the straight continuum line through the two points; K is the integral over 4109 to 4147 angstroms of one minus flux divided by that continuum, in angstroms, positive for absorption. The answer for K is -3.0 angstroms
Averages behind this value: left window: 7.13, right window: 7.72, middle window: 7.99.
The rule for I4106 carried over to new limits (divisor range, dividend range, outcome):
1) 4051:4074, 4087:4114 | 1.33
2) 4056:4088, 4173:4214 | 1.20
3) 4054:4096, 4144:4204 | 1.07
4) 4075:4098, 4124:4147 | 0.90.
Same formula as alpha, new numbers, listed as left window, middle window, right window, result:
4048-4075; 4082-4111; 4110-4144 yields -0.19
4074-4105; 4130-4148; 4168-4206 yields 0.12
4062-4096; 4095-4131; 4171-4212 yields -0.10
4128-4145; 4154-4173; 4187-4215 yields -0.08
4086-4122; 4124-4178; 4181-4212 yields 0.05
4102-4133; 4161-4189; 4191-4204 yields -0.05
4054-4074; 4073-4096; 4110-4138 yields -0.20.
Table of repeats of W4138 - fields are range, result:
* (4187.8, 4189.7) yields 6.76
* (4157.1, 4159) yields 7.75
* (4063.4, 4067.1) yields 4.85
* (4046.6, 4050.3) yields 4.24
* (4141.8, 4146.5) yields 6.14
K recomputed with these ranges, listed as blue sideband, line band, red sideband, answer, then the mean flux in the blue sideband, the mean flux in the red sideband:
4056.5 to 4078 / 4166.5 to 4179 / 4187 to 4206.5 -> -0.85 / 6.36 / 7.31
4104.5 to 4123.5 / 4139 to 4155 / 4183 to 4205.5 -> 0.95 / 8.44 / 7.4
